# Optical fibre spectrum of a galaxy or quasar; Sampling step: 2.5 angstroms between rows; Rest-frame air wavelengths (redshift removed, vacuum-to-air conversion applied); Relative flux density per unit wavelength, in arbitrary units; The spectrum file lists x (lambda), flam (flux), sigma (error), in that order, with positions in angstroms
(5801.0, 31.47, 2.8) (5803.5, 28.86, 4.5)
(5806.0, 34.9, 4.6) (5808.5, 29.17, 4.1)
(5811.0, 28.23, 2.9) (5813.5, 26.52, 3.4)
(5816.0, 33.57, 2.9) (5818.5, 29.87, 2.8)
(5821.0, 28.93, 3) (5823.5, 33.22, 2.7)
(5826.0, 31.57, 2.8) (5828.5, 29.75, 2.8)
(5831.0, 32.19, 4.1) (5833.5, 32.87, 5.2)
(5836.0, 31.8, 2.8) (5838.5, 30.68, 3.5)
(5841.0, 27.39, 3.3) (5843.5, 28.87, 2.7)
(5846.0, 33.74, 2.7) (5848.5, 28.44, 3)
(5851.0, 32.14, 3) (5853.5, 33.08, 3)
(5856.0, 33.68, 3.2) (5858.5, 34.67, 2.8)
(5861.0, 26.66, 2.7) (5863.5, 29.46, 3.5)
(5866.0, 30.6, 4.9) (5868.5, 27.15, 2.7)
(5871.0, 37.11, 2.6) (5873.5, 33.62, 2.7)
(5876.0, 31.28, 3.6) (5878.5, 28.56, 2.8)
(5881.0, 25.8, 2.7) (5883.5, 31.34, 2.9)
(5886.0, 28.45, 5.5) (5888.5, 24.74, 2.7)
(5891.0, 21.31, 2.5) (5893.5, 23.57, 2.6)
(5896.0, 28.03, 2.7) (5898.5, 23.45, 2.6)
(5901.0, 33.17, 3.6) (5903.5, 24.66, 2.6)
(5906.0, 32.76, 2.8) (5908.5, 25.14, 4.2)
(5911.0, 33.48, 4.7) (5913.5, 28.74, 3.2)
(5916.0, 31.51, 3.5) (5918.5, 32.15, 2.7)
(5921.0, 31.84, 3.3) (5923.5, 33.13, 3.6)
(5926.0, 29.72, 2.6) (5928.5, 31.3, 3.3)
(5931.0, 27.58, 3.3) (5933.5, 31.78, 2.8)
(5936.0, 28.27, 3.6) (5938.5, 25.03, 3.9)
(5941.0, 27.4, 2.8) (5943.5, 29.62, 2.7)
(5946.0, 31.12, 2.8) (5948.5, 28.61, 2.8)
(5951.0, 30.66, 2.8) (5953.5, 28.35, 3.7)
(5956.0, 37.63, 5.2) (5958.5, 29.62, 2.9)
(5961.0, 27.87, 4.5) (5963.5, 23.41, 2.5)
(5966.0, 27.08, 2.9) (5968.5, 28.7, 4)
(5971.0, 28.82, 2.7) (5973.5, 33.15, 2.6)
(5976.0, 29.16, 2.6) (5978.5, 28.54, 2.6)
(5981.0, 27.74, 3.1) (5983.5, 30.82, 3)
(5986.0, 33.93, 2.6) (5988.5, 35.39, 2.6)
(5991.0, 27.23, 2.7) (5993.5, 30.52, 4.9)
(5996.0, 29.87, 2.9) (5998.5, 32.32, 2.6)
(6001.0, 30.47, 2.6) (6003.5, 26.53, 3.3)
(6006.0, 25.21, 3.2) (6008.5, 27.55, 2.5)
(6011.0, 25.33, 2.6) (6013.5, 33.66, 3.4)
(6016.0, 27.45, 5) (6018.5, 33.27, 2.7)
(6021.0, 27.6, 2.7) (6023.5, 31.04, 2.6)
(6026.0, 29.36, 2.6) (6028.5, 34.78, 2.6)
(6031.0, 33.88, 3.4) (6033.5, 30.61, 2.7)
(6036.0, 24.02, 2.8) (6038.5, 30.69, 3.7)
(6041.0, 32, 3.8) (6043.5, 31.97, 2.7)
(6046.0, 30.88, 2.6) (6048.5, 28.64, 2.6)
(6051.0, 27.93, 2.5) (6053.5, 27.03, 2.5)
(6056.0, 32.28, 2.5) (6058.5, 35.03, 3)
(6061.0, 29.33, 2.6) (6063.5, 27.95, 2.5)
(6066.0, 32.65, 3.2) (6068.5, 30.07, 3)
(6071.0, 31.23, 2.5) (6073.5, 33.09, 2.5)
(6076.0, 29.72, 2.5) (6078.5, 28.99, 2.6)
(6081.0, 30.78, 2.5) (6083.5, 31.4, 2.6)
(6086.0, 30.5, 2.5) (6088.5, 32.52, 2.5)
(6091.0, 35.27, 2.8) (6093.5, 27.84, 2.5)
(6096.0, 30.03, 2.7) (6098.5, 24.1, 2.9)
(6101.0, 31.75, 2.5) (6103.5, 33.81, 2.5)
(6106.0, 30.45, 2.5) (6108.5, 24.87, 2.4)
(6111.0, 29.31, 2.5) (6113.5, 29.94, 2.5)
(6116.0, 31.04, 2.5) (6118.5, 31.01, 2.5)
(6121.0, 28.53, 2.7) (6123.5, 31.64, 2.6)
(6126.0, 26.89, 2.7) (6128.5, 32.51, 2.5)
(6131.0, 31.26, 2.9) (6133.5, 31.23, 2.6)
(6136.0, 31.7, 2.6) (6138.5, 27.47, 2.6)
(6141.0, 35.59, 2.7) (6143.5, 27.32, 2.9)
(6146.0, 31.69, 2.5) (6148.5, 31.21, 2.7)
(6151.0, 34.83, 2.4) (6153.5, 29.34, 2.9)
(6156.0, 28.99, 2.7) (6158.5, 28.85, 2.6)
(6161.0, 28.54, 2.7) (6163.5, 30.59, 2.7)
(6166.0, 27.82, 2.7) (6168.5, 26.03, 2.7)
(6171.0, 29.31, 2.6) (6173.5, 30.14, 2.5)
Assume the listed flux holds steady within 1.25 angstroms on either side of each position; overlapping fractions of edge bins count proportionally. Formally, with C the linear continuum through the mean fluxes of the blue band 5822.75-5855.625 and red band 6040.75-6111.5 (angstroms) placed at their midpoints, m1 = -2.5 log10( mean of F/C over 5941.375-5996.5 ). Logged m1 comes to 0.03 mag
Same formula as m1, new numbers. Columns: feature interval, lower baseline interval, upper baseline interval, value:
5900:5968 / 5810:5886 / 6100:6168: 0.03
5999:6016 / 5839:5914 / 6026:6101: 0.07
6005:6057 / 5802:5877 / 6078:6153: 0.03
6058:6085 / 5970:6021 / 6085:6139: -0.03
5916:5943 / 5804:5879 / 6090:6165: 0.03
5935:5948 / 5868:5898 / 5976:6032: 0.03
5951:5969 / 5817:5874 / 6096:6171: 0.06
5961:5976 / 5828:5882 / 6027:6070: 0.09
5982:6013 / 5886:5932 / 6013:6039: 0.01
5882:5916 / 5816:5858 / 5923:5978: 0.09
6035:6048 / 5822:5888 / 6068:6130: 0.02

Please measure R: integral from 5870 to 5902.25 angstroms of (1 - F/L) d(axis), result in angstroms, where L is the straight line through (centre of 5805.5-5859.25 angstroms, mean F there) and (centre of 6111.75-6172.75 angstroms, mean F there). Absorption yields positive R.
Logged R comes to 2.58 angstroms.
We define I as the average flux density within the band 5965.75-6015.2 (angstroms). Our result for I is 29.6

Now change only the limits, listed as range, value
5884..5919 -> 27.9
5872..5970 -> 29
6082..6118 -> 30.2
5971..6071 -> 30.1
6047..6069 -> 30.1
